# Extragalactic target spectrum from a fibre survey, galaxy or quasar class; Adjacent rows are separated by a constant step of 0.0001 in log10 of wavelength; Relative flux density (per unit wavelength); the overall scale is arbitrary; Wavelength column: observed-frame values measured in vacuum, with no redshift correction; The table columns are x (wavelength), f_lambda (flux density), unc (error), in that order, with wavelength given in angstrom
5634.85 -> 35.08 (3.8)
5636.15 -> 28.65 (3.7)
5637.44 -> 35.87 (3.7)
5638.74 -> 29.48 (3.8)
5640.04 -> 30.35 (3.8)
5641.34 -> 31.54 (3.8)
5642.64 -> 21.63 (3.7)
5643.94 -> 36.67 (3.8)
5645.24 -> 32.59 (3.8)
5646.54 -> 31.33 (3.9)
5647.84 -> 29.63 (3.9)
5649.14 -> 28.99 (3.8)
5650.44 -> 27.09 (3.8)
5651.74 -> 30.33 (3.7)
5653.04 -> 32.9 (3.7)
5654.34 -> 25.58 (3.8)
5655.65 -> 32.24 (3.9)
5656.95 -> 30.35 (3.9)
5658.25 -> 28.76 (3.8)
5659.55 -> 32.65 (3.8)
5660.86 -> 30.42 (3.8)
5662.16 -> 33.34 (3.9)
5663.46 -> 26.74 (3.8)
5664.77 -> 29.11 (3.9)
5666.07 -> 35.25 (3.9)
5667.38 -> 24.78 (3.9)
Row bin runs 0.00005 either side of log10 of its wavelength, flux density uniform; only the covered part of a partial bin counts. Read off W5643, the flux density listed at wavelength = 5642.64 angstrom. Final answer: 21.63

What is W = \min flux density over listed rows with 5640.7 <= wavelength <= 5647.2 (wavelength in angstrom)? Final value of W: 21.63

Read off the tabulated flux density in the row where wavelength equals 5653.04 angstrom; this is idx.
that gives 32.9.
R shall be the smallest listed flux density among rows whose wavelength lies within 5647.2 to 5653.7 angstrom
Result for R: 27.09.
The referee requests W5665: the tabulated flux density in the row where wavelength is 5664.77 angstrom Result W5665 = 29.11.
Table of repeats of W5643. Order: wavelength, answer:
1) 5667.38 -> 24.78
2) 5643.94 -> 36.67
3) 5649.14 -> 28.99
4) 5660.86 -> 30.42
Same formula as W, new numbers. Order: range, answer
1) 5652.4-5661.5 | 25.58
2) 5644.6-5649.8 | 28.99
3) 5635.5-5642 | 28.65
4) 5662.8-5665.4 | 26.74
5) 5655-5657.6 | 30.35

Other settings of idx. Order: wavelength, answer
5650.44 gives 27.09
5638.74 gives 29.48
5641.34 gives 31.54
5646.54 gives 31.33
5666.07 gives 35.25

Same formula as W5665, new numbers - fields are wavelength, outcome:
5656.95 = 30.35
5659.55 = 32.65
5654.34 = 25.58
